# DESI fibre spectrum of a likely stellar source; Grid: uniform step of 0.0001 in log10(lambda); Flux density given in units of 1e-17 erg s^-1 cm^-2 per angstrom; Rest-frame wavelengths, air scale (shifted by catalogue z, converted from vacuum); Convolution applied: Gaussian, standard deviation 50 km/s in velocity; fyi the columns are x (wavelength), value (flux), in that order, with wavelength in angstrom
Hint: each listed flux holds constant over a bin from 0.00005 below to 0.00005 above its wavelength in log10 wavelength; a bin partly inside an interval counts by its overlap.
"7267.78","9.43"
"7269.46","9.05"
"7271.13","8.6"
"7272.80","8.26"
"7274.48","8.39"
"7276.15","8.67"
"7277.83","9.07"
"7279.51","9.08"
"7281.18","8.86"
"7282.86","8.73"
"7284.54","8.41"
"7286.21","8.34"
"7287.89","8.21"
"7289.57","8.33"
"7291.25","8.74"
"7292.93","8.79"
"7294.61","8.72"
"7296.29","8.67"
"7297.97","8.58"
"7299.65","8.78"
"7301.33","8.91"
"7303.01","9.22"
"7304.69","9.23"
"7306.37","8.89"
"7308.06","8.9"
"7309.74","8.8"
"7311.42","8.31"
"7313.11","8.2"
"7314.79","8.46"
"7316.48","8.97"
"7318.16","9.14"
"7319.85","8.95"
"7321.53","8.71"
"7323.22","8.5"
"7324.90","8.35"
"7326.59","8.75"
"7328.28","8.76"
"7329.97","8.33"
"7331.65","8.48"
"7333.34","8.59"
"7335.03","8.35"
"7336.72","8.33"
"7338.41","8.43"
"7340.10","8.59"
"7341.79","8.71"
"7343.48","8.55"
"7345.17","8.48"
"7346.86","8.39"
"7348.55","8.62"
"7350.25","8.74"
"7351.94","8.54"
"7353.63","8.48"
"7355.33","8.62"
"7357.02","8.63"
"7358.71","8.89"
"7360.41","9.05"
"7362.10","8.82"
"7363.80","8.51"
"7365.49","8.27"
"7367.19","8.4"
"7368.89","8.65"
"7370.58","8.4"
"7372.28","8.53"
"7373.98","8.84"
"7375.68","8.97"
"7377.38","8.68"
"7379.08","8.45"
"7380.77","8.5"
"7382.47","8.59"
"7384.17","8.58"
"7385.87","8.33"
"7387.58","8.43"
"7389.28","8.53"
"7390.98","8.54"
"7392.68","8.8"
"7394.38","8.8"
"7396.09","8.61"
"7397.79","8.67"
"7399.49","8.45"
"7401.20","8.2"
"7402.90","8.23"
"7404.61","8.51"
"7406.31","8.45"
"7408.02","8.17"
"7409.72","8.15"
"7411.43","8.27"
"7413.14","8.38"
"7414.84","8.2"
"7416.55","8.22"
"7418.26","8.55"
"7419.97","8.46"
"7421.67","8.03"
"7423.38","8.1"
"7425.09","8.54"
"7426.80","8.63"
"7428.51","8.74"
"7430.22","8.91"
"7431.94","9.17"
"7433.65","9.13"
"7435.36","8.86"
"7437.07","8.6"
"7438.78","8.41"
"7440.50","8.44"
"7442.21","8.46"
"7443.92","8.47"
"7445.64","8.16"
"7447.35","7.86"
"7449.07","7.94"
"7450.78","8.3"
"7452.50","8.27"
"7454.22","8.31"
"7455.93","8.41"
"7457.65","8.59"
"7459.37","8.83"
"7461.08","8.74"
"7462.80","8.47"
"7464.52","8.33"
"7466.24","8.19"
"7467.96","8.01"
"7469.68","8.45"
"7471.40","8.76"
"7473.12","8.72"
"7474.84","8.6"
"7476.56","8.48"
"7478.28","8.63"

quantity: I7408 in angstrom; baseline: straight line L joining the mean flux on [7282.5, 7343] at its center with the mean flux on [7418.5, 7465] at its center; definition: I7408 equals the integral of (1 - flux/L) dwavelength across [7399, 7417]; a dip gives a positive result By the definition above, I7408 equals 0.5 angstrom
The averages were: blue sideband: 8.64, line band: 8.29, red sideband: 8.49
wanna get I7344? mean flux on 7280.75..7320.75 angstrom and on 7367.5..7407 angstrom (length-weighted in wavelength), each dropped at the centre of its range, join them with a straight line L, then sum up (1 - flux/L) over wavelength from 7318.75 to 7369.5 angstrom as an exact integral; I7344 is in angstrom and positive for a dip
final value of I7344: 0.3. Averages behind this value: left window 8.71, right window 8.55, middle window 8.58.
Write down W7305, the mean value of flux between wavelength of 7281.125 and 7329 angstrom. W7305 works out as 8.69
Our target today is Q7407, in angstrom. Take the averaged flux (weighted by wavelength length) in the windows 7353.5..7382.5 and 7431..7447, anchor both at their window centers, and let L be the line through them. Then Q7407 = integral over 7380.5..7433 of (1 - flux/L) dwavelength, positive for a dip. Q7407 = 0.9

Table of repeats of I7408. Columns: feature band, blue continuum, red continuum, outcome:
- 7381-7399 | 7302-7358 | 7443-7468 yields -0.2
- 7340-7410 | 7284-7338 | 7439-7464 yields -0.3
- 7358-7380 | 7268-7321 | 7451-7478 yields -0.1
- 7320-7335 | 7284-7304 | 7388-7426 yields 0.0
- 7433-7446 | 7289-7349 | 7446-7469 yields -0.3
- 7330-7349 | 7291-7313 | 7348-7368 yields 0.4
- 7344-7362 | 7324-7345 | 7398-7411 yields -0.4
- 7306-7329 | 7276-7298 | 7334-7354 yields -0.3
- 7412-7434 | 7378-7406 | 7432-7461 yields -0.1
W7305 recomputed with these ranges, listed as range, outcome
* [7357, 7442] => 8.54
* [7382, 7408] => 8.5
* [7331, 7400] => 8.58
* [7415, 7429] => 8.39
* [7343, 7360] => 8.61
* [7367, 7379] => 8.64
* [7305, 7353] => 8.61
